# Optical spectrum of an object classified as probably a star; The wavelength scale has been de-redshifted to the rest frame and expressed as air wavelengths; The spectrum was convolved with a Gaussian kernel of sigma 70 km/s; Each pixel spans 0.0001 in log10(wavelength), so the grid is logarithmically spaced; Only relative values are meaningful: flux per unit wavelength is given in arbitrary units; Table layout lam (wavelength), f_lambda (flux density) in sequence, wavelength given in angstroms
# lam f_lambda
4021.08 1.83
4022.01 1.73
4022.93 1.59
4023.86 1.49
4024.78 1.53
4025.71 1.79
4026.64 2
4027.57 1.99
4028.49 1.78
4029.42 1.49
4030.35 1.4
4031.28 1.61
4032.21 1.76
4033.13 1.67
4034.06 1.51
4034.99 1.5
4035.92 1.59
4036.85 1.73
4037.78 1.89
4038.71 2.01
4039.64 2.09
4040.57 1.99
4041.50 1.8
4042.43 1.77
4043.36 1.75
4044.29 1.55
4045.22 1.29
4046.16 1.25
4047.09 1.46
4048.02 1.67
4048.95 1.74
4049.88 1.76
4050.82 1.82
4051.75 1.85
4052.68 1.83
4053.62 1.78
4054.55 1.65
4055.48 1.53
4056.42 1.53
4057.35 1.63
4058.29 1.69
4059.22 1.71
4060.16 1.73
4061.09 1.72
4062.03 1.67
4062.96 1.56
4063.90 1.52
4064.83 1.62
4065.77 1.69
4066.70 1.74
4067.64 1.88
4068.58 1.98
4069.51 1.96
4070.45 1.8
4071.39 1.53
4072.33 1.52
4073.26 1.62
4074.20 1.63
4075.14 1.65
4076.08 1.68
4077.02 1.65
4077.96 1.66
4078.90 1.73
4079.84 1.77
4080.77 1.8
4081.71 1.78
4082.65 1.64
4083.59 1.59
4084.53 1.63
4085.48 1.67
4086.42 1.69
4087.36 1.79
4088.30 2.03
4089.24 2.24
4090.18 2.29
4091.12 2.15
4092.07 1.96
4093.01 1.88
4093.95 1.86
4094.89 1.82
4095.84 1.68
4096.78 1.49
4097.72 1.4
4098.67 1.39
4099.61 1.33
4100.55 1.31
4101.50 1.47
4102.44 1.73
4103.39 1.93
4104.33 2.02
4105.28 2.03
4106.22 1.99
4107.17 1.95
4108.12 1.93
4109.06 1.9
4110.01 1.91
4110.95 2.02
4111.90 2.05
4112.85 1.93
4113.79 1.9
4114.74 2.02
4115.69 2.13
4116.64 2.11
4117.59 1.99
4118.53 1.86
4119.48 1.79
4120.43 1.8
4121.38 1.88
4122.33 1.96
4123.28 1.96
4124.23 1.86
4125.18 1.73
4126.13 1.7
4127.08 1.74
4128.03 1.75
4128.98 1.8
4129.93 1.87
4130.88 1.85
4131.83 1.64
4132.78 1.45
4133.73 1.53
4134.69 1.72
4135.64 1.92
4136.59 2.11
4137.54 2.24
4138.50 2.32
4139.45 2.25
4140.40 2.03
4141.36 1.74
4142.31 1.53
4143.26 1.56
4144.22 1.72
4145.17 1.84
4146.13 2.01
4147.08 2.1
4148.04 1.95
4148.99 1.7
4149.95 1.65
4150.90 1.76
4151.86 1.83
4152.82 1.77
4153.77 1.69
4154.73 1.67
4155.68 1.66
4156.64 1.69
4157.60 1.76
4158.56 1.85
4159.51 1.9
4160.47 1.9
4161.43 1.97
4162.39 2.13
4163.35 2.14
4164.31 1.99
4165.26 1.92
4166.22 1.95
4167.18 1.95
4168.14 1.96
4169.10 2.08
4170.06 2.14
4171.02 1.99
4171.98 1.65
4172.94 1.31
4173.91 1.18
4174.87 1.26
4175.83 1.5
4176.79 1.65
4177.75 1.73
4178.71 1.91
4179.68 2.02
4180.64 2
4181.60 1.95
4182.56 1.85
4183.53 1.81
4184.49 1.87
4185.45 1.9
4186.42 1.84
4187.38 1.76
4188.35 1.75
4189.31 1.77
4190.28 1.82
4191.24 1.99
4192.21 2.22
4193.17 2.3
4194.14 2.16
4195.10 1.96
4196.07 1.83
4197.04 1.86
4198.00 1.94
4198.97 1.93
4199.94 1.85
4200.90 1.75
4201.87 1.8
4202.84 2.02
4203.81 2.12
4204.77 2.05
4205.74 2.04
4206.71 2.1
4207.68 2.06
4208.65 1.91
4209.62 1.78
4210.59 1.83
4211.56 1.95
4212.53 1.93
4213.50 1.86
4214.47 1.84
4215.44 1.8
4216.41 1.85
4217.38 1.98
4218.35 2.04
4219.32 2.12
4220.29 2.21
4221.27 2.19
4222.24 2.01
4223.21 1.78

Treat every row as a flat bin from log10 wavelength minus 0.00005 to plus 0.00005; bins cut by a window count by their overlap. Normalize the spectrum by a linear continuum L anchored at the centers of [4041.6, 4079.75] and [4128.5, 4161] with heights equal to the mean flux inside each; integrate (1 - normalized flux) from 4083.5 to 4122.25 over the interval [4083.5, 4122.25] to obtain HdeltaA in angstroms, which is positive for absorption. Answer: -2.2 angstroms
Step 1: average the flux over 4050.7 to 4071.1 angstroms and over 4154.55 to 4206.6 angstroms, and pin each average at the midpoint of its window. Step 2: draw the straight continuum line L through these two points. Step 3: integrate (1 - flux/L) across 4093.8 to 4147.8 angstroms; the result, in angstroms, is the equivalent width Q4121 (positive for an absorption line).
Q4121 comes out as -1.1 angstroms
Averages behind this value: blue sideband 1.72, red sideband 1.87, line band 1.83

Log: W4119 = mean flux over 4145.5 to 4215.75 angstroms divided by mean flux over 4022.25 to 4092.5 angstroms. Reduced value 1.1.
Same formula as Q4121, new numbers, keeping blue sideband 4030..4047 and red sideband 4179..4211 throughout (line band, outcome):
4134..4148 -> -0.65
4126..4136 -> 0.57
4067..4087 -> 0.33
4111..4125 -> -1.07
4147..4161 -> 0.61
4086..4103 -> 0.13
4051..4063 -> 0.09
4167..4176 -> 0.92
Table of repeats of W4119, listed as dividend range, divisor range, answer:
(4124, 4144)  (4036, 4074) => 1.07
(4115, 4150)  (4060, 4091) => 1.07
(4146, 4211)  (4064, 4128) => 1.04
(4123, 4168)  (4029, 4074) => 1.10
